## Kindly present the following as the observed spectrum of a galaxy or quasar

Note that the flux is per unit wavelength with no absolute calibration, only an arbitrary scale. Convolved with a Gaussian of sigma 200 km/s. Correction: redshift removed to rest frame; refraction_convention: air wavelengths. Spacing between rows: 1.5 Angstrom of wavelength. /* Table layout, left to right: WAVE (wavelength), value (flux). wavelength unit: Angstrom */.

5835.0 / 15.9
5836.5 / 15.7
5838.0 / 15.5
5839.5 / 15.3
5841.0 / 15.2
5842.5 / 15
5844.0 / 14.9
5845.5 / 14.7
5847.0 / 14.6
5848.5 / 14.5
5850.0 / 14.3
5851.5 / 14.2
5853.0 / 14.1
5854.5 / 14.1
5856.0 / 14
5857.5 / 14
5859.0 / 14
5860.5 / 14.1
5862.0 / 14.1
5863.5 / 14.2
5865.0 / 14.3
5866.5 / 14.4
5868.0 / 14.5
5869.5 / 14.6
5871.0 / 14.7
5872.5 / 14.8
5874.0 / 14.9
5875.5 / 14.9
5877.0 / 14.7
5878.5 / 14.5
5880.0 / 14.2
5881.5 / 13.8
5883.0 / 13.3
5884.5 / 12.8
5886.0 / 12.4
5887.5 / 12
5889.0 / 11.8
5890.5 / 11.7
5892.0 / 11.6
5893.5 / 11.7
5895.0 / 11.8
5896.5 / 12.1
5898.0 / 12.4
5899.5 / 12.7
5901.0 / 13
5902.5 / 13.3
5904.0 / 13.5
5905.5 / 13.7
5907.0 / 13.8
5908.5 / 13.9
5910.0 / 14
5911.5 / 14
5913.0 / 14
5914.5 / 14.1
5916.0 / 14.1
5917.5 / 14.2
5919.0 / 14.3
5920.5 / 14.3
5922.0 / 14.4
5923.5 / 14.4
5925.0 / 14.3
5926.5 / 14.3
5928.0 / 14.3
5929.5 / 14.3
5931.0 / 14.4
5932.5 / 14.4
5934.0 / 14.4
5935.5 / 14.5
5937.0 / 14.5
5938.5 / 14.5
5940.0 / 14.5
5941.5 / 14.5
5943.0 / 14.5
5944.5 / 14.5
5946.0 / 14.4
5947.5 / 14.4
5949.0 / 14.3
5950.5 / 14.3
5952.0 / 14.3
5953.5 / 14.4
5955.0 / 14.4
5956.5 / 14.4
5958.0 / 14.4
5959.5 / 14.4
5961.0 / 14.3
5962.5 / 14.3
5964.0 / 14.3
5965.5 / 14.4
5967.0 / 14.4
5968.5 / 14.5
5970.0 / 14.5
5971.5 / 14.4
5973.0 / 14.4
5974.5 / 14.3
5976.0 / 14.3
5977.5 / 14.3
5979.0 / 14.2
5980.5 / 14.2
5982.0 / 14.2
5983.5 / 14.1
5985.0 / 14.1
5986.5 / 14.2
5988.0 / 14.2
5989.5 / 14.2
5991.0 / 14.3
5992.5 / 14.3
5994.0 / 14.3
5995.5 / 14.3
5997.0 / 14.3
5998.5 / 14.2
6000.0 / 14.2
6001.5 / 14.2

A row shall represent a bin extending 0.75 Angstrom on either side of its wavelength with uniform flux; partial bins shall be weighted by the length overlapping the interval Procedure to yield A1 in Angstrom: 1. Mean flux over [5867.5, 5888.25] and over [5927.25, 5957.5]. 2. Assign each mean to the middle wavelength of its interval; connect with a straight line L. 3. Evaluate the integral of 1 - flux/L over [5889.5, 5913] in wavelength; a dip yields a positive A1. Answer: 2.1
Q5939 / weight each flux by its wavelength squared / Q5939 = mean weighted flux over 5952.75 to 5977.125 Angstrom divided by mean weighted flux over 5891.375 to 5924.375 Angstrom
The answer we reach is 1.09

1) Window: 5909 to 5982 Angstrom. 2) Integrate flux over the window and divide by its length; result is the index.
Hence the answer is 14.3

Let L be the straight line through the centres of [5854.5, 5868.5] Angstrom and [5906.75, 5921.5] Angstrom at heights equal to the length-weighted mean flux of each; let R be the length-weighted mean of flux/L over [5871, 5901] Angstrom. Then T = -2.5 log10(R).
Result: 0.08 mag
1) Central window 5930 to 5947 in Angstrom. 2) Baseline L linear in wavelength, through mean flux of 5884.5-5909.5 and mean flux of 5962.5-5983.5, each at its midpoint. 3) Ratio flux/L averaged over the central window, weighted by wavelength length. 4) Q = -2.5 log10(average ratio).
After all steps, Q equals -0.07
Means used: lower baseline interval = 12.6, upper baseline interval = 14.3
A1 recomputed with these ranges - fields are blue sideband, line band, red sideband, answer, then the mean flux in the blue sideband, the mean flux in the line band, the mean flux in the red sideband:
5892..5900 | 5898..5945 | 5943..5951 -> -3.1 Angstrom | 12.1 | 14.1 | 14.4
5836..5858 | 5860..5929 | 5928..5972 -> 4.2 Angstrom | 14.7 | 13.7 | 14.4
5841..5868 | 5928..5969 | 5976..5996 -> -0.4 Angstrom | 14.4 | 14.4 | 14.2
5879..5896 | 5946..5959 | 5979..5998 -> -0.7 Angstrom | 12.5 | 14.4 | 14.2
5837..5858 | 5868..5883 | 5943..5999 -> 0.1 Angstrom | 14.6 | 14.5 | 14.3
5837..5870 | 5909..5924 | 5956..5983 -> 0.2 Angstrom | 14.5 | 14.2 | 14.3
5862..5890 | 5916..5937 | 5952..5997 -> -0.3 Angstrom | 13.9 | 14.3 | 14.3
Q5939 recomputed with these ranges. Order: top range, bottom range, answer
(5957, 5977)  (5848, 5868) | 1.05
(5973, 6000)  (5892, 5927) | 1.08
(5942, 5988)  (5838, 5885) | 1.03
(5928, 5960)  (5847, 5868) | 1.04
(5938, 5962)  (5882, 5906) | 1.18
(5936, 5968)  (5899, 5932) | 1.04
